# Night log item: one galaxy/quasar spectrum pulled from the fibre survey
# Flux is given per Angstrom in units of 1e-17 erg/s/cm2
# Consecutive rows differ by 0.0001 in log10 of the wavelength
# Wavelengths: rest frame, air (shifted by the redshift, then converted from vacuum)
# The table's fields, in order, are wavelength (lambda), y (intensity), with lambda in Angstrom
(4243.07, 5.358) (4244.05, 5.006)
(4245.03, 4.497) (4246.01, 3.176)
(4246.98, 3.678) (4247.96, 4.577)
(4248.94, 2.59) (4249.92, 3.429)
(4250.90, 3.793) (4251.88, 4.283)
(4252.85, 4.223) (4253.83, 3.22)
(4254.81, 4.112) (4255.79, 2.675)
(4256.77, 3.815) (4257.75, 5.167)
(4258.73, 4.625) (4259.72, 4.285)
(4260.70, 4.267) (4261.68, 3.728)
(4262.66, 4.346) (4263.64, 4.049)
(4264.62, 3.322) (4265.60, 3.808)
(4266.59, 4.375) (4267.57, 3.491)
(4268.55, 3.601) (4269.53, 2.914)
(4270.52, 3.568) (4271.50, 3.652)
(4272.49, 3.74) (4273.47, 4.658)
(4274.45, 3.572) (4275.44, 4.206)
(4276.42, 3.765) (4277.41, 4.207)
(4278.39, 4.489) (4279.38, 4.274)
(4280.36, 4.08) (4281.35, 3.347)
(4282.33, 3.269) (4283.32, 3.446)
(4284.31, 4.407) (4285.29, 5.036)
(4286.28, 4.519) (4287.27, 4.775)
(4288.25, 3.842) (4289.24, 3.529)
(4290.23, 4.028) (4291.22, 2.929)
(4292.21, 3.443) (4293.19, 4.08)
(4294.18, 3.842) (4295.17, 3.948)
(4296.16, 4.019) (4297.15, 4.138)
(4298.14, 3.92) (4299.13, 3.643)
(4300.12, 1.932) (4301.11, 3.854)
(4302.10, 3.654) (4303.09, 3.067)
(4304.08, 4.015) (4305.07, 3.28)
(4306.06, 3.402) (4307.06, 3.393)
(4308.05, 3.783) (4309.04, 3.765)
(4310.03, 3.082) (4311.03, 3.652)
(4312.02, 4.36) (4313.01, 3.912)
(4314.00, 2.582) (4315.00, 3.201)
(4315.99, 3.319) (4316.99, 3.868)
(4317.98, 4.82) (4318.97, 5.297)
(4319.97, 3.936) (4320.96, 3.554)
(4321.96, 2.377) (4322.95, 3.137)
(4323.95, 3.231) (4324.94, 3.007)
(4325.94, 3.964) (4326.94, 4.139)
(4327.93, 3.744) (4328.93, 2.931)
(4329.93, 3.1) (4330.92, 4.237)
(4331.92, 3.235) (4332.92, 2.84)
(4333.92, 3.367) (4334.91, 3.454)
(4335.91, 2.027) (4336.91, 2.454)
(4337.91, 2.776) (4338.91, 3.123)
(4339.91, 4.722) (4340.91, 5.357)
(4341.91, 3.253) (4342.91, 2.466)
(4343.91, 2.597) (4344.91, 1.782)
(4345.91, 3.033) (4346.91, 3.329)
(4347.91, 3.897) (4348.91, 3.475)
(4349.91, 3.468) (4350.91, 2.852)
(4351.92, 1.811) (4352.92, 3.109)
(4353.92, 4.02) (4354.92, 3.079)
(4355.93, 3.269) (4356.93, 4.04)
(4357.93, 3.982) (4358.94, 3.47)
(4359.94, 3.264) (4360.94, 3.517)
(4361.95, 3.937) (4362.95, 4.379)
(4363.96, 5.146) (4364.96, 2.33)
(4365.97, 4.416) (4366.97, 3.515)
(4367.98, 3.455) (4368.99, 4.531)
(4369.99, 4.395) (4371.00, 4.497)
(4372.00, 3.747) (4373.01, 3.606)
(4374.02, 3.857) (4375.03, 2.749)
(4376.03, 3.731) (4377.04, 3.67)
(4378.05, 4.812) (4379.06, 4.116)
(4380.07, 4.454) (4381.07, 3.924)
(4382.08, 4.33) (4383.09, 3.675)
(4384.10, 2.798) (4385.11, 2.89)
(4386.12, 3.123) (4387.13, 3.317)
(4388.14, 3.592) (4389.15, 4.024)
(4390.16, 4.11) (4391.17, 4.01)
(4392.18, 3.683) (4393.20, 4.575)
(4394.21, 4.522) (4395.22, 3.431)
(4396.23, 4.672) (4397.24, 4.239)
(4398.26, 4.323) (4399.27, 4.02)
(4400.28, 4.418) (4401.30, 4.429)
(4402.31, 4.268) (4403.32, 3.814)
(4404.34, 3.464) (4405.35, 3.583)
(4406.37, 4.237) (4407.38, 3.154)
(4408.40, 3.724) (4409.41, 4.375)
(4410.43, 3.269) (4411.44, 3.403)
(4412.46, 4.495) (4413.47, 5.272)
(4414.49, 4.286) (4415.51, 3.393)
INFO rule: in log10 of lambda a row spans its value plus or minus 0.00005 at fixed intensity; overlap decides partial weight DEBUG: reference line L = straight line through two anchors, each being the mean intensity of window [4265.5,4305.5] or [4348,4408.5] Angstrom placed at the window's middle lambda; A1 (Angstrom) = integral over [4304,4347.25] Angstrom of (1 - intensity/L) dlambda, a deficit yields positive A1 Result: 4.3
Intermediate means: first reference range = 3.81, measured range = 3.42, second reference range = 3.79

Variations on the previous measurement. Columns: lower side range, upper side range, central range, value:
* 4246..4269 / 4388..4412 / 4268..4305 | 0.8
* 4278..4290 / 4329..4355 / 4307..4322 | -0.5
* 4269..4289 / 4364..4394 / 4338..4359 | 2.9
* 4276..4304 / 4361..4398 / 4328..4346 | 3.3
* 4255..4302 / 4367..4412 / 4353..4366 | 0.6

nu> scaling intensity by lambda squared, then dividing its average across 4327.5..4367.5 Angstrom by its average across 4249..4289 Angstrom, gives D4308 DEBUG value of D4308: 0.89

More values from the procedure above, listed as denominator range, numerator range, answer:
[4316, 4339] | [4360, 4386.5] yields 1.14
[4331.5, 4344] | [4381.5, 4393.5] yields 1.16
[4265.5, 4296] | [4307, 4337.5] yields 0.91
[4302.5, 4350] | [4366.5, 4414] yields 1.18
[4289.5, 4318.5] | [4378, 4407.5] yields 1.13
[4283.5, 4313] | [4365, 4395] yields 1.06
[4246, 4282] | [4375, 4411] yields 1.07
